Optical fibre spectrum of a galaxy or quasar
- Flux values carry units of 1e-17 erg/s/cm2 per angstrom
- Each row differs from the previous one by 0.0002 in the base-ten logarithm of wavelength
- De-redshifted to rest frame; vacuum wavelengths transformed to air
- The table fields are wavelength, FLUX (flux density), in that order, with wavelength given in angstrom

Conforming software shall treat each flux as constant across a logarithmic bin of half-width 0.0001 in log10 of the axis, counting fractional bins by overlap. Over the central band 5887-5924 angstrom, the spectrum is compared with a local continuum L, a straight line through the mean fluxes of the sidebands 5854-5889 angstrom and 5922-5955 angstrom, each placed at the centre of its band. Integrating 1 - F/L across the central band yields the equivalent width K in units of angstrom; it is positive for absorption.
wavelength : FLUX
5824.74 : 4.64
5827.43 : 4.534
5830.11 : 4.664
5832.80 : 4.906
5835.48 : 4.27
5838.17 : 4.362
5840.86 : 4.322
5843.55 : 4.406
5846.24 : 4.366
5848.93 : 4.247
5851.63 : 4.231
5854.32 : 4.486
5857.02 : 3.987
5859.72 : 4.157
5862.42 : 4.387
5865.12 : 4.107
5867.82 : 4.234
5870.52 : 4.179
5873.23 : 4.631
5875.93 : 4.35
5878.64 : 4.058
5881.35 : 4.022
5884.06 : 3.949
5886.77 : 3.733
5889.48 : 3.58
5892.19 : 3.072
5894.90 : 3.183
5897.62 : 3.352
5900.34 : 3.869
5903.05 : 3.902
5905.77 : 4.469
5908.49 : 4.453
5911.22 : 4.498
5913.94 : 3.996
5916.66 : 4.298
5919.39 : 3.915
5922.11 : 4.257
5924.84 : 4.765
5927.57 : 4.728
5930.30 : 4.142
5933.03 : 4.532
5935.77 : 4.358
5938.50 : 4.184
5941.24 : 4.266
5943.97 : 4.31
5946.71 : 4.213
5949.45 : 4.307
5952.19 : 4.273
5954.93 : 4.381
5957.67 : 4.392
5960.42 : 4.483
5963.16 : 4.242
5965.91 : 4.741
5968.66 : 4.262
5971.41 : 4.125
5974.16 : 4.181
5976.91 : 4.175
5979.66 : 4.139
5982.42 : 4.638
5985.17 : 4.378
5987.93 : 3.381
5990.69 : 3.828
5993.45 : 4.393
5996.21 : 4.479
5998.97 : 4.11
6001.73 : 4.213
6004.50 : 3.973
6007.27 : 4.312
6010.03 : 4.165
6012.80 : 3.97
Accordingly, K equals 3.0 angstrom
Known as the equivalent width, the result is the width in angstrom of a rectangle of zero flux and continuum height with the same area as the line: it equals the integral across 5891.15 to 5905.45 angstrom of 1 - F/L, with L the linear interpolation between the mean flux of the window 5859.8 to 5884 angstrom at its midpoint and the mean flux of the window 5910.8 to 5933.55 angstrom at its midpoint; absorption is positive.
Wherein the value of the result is 2.4 angstrom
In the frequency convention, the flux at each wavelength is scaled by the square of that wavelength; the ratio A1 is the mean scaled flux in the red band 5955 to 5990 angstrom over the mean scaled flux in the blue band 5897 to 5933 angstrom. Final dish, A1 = 1.02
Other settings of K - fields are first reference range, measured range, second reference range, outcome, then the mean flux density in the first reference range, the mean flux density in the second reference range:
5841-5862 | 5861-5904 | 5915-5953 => 3.8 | 4.28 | 4.32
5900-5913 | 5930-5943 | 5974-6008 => -0.3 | 4.26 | 4.17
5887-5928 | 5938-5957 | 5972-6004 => -0.9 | 4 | 4.17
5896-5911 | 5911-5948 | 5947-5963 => -1.1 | 4.03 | 4.35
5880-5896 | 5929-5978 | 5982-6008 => -4.7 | 3.6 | 4.15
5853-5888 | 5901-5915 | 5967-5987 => -0.2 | 4.18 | 4.26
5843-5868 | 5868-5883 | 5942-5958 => 0.1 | 4.26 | 4.31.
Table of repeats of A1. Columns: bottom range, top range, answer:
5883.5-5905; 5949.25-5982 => 1.23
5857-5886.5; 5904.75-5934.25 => 1.06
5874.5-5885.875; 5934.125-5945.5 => 1.07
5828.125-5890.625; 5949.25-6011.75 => 1.04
